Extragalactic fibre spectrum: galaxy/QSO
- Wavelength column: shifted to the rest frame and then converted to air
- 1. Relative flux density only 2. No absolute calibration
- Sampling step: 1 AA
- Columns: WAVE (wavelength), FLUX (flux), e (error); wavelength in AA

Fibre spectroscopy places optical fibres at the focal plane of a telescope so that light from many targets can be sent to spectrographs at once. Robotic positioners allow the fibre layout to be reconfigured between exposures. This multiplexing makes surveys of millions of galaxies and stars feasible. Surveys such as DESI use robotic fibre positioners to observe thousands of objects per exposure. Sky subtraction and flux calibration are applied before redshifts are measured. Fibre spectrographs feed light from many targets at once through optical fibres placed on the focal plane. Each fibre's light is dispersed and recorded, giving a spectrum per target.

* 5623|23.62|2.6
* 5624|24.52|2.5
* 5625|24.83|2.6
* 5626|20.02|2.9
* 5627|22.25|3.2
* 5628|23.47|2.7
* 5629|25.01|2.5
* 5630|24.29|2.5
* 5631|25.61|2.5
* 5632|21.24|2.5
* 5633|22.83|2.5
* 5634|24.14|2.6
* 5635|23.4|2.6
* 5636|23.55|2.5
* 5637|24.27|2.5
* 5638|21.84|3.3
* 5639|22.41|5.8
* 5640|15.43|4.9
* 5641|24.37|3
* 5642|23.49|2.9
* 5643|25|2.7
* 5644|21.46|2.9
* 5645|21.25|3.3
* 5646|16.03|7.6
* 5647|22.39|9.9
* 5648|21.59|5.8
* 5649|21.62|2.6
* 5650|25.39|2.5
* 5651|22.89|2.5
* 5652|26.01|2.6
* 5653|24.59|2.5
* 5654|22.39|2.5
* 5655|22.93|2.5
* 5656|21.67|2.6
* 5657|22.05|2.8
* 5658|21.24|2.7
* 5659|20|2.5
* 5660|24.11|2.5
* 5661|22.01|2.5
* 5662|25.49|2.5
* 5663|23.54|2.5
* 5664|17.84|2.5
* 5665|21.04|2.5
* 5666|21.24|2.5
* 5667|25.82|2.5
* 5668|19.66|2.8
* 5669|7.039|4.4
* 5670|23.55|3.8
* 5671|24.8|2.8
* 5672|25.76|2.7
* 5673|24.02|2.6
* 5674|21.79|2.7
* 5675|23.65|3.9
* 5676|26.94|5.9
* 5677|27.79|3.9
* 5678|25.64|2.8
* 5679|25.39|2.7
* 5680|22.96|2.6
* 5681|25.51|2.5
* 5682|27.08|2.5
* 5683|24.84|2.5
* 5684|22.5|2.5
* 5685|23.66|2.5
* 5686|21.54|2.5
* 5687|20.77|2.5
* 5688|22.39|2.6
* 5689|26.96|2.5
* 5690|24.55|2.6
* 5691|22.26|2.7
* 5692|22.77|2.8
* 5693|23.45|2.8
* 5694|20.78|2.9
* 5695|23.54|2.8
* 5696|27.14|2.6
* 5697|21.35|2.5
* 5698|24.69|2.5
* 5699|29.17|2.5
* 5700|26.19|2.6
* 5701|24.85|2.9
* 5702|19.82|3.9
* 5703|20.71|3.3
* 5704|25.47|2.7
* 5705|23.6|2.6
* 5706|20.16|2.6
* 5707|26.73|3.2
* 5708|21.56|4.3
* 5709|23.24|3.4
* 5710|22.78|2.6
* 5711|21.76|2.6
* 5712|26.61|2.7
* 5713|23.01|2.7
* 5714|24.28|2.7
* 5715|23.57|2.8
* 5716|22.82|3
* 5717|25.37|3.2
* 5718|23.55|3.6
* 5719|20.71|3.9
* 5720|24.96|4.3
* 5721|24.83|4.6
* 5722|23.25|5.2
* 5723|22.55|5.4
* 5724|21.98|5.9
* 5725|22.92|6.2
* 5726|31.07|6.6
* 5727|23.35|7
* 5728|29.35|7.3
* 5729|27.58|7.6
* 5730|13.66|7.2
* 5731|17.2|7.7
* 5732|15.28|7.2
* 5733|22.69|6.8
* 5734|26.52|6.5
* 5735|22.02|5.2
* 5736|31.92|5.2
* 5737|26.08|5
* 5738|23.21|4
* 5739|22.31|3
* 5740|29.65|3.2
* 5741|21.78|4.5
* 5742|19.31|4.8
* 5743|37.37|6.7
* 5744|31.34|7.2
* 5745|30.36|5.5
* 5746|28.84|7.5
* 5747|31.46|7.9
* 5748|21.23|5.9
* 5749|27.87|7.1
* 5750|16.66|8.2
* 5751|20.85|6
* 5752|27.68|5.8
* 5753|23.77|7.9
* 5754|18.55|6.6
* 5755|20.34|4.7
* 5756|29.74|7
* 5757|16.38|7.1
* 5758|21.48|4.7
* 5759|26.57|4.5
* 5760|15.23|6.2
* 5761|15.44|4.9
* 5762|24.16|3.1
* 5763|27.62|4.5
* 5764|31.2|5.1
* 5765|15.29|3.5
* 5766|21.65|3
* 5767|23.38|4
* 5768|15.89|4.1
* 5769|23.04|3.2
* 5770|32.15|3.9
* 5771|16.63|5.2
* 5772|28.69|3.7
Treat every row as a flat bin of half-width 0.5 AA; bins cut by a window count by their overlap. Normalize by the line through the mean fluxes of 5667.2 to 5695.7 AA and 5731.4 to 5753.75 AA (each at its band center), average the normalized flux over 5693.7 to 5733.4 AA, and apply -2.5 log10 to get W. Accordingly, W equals 0.04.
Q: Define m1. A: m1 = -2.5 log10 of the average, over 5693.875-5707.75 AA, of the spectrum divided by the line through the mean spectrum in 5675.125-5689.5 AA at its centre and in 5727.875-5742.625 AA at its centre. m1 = 0.01 mag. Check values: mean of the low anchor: 24.5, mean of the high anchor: 23.2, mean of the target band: 23.9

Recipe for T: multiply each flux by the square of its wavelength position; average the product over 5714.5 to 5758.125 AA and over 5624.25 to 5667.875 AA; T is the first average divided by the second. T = 1.11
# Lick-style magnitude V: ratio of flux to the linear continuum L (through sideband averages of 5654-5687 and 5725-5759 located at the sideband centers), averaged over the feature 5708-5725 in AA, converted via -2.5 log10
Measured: 0.02 mag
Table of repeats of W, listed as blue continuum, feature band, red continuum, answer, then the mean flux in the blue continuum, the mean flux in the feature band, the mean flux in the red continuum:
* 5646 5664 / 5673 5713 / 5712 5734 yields -0.04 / 22.6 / 23.9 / 23.2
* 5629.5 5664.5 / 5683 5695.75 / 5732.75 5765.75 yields 0.01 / 22.5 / 23.1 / 24.4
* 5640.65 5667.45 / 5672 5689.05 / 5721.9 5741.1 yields -0.06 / 22.5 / 24.3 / 23.8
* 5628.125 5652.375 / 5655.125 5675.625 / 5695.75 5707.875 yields 0.07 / 22.7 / 21.9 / 24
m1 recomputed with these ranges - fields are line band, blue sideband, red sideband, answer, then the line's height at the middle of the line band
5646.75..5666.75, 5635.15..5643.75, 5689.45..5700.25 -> 0.02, 23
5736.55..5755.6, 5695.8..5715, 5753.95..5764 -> -0.12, 22.6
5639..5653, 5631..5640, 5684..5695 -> 0.03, 22.7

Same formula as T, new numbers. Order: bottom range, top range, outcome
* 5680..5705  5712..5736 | 0.99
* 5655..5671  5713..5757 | 1.17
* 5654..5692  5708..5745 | 1.07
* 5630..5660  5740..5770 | 1.10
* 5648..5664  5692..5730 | 1.06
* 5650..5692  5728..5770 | 1.05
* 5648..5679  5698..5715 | 1.06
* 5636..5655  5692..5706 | 1.08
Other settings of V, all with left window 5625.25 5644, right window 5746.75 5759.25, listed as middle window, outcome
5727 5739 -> -0.01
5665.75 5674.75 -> 0.07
